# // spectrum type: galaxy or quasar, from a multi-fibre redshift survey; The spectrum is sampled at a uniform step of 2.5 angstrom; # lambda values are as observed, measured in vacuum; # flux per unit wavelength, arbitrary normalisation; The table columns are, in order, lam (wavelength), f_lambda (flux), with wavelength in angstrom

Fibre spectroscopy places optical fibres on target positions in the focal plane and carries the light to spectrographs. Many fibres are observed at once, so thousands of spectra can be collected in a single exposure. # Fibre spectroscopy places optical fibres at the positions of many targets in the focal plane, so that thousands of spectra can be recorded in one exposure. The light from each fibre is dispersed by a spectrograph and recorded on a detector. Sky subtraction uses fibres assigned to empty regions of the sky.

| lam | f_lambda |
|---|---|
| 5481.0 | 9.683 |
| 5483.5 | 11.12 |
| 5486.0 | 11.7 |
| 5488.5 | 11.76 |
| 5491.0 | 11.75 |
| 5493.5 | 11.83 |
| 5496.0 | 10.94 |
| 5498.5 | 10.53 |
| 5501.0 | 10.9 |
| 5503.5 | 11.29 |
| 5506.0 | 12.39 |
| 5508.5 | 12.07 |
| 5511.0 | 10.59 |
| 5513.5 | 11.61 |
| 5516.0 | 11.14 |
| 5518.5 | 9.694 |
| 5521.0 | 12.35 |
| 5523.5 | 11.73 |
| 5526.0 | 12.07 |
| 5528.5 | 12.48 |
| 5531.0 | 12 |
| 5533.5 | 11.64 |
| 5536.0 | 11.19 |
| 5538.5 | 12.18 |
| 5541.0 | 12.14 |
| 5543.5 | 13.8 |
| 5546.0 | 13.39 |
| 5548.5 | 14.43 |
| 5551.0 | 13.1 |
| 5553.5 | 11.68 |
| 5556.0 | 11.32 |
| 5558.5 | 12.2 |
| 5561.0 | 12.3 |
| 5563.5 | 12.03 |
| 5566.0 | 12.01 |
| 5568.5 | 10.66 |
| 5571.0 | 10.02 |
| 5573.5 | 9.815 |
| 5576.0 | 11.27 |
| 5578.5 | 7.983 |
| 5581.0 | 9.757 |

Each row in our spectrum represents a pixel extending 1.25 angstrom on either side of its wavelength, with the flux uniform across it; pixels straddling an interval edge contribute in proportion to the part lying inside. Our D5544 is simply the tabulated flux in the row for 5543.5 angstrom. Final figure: 13.8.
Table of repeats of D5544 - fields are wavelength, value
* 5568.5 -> 10.66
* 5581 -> 9.757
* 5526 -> 12.07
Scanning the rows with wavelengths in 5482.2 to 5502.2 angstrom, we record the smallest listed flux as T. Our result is 10.53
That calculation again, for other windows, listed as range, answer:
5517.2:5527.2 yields 9.694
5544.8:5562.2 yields 11.32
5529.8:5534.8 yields 11.64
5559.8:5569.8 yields 10.66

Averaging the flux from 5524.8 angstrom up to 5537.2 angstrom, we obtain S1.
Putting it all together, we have 11.9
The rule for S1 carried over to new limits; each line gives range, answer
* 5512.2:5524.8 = 11.3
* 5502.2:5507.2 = 11.8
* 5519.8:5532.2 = 12.1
